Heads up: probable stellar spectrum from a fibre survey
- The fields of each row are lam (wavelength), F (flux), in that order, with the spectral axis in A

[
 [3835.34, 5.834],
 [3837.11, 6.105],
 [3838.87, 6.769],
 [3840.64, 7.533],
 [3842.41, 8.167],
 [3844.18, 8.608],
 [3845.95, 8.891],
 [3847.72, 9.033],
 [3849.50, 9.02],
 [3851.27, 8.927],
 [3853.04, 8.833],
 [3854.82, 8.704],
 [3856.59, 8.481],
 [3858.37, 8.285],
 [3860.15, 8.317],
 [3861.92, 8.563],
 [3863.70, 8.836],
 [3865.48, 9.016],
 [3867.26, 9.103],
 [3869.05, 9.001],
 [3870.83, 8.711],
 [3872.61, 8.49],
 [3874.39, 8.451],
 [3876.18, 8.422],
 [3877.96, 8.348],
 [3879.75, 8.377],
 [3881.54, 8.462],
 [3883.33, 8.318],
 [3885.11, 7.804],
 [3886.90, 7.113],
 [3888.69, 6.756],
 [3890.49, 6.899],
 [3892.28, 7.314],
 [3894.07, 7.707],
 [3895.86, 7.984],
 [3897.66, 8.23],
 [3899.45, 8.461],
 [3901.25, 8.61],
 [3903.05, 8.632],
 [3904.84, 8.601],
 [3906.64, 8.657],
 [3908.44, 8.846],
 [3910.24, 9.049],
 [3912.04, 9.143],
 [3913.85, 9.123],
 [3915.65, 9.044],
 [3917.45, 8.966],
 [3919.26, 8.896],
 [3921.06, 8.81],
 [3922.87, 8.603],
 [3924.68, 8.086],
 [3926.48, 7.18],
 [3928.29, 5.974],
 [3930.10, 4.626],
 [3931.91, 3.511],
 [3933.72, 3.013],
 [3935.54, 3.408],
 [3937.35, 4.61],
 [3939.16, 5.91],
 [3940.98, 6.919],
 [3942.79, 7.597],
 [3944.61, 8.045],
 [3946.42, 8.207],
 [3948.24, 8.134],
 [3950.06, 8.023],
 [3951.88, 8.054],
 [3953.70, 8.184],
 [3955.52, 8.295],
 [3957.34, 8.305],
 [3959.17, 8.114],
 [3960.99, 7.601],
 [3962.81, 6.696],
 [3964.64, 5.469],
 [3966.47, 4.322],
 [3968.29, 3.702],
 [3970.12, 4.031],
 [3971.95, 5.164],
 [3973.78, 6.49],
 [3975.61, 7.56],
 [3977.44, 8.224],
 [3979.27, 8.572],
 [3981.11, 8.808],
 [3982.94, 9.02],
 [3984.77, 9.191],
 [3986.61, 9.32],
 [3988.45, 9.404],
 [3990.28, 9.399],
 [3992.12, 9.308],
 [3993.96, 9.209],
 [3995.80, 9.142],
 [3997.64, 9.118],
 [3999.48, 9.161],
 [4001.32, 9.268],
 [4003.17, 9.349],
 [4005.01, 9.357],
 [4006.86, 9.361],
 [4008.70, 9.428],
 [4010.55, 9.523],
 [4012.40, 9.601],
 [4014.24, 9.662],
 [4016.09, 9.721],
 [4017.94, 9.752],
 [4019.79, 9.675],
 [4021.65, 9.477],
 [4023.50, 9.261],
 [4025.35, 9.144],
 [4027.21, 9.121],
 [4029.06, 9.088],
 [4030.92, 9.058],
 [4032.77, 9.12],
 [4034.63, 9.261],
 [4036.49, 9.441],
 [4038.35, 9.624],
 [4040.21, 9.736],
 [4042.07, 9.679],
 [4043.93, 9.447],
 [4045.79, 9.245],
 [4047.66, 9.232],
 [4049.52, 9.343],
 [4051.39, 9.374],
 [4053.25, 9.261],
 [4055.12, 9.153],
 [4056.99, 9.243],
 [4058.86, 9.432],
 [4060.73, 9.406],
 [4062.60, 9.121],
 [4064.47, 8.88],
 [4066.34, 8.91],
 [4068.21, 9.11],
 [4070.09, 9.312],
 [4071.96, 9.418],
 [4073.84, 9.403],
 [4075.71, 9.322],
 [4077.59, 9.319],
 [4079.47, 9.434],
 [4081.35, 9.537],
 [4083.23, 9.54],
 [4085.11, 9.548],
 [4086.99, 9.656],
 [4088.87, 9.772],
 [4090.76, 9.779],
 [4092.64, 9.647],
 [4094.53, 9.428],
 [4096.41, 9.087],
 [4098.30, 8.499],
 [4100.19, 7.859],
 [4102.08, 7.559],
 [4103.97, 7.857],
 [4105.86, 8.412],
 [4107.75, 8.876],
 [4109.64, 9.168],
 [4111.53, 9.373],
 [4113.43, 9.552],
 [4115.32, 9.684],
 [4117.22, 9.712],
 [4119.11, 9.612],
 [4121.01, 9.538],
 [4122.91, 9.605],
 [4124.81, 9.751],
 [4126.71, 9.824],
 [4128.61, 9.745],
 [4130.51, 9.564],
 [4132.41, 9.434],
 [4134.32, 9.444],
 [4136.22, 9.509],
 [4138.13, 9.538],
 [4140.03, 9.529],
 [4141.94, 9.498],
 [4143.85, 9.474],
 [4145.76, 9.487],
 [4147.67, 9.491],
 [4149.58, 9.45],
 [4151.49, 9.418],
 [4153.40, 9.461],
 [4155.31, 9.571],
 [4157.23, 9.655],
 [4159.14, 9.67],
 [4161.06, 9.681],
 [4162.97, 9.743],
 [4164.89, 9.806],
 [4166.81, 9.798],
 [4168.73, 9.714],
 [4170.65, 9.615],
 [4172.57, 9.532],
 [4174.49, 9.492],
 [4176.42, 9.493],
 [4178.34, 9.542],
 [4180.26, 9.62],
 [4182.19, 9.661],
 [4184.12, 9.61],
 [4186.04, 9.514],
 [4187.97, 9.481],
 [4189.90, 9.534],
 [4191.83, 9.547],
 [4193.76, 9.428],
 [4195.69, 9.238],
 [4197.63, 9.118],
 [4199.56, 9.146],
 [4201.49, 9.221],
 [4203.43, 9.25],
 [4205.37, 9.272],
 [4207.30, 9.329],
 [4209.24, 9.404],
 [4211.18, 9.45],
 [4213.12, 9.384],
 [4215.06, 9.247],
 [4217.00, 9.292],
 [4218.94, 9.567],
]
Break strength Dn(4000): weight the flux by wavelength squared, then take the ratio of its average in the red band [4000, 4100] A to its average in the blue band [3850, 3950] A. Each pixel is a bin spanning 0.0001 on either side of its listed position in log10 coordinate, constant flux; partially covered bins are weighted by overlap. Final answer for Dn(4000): 1.3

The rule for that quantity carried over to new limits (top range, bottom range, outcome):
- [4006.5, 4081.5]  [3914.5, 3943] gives 1.51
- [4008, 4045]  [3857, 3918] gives 1.21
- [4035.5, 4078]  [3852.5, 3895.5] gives 1.24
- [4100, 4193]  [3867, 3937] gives 1.37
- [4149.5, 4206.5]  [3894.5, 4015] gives 1.35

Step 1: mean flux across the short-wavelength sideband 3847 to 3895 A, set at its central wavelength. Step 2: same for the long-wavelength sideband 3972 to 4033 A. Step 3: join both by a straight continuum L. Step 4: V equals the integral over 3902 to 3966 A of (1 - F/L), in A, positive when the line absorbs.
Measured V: 9.30 A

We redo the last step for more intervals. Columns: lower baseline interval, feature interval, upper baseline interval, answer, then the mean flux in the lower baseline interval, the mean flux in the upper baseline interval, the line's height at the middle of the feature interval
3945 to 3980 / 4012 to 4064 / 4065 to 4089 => -4.9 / 7.01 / 9.39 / 8.58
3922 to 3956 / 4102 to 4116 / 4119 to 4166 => 0.3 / 6.63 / 9.58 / 9.09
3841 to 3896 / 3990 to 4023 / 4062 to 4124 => -2.0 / 8.35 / 9.2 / 8.87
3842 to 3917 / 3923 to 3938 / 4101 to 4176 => 5.9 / 8.47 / 9.43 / 8.66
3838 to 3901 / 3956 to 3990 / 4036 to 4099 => 6.1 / 8.29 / 9.37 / 8.85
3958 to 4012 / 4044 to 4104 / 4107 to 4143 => -1.4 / 8.07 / 9.53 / 8.99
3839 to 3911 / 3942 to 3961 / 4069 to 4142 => 1.3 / 8.37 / 9.31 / 8.68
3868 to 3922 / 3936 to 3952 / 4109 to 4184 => 2.8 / 8.38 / 9.58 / 8.61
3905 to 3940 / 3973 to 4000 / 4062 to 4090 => -2.4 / 7.16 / 9.36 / 8.08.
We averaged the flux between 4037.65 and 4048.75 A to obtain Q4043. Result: 9.49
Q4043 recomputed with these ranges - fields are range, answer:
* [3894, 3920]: 8.69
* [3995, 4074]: 9.33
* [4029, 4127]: 9.27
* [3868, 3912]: 8.24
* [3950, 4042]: 8.52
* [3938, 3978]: 6.93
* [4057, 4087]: 9.32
